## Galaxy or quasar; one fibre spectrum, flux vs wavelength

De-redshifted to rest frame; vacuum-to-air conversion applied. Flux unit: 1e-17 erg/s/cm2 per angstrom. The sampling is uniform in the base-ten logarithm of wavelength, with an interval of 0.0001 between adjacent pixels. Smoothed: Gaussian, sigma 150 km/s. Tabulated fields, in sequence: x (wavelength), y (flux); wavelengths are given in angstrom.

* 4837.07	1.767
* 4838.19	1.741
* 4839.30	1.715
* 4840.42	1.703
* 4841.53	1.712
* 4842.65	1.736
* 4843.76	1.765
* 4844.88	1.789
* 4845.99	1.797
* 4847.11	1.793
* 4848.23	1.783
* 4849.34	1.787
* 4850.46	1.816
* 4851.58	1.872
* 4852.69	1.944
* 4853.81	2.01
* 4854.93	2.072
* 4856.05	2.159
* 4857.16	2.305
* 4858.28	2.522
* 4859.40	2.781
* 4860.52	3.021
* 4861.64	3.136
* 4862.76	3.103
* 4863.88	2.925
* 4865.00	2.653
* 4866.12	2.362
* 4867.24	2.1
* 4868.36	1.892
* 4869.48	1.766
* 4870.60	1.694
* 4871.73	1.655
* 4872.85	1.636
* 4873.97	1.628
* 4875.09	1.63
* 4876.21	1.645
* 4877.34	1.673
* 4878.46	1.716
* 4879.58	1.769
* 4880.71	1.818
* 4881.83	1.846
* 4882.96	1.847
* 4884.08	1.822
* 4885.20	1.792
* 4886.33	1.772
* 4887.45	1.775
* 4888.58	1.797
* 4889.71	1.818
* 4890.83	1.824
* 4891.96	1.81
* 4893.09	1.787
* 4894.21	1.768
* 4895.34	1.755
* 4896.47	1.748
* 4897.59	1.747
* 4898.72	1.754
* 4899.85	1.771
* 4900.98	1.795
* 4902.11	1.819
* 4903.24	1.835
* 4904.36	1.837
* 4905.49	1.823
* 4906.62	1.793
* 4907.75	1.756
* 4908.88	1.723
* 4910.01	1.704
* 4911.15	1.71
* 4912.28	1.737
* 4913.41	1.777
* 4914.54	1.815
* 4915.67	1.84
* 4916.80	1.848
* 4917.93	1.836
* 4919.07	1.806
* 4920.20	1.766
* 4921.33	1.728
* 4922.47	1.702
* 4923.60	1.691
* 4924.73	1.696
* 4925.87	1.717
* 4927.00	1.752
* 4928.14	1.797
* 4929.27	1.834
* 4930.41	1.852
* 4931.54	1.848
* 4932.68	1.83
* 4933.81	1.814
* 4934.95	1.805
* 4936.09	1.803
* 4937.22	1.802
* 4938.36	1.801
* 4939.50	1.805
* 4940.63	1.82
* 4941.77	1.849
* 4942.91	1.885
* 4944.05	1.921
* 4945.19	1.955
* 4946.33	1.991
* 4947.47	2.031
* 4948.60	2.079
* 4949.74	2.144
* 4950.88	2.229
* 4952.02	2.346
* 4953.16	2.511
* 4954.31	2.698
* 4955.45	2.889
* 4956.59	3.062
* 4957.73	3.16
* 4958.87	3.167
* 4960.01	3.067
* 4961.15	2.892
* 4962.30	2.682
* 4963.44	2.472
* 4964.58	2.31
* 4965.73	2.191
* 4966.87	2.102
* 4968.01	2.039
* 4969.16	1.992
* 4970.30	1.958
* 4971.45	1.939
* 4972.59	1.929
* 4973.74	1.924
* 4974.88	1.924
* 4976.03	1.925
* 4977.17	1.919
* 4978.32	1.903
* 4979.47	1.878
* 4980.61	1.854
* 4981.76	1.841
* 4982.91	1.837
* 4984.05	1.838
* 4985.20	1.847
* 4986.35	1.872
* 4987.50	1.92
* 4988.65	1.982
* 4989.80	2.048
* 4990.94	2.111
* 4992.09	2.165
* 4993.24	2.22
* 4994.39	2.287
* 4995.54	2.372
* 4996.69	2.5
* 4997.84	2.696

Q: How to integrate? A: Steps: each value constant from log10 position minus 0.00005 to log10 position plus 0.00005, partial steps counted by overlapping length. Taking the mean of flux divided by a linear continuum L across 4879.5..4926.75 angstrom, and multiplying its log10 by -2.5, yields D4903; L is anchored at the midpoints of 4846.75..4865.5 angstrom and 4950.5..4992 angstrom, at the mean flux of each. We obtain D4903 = 0.28 mag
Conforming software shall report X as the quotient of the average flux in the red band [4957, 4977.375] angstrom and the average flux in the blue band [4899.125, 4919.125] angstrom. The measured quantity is 1.30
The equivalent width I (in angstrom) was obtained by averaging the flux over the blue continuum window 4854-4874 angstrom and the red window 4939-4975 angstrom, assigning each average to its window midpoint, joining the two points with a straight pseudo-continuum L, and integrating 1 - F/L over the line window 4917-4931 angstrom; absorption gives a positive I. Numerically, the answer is 3.2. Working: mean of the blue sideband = 2.31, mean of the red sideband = 2.29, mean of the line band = 1.77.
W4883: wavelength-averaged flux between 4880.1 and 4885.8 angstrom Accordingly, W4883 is 1.82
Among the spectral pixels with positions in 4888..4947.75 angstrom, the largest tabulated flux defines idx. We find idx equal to 2.031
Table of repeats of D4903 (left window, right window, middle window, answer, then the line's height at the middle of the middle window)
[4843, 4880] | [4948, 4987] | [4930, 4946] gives 0.190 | 2.2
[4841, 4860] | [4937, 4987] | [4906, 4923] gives 0.180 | 2.09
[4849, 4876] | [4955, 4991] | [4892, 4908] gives 0.220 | 2.19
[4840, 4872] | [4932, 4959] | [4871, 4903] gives 0.216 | 2.14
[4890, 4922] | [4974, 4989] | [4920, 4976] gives -0.146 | 1.84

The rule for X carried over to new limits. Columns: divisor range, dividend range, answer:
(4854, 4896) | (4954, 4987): 1.11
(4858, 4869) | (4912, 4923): 0.68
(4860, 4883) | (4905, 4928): 0.85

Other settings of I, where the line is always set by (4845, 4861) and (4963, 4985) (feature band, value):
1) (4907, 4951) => 4.3 angstrom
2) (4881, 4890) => 1.1 angstrom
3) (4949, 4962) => -4.7 angstrom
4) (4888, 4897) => 1.2 angstrom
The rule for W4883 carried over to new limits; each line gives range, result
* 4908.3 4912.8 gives 1.72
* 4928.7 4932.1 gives 1.85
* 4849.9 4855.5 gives 1.94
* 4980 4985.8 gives 1.85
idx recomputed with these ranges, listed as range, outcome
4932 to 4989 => 3.167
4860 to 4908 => 3.136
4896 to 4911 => 1.837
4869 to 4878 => 1.766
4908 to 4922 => 1.848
